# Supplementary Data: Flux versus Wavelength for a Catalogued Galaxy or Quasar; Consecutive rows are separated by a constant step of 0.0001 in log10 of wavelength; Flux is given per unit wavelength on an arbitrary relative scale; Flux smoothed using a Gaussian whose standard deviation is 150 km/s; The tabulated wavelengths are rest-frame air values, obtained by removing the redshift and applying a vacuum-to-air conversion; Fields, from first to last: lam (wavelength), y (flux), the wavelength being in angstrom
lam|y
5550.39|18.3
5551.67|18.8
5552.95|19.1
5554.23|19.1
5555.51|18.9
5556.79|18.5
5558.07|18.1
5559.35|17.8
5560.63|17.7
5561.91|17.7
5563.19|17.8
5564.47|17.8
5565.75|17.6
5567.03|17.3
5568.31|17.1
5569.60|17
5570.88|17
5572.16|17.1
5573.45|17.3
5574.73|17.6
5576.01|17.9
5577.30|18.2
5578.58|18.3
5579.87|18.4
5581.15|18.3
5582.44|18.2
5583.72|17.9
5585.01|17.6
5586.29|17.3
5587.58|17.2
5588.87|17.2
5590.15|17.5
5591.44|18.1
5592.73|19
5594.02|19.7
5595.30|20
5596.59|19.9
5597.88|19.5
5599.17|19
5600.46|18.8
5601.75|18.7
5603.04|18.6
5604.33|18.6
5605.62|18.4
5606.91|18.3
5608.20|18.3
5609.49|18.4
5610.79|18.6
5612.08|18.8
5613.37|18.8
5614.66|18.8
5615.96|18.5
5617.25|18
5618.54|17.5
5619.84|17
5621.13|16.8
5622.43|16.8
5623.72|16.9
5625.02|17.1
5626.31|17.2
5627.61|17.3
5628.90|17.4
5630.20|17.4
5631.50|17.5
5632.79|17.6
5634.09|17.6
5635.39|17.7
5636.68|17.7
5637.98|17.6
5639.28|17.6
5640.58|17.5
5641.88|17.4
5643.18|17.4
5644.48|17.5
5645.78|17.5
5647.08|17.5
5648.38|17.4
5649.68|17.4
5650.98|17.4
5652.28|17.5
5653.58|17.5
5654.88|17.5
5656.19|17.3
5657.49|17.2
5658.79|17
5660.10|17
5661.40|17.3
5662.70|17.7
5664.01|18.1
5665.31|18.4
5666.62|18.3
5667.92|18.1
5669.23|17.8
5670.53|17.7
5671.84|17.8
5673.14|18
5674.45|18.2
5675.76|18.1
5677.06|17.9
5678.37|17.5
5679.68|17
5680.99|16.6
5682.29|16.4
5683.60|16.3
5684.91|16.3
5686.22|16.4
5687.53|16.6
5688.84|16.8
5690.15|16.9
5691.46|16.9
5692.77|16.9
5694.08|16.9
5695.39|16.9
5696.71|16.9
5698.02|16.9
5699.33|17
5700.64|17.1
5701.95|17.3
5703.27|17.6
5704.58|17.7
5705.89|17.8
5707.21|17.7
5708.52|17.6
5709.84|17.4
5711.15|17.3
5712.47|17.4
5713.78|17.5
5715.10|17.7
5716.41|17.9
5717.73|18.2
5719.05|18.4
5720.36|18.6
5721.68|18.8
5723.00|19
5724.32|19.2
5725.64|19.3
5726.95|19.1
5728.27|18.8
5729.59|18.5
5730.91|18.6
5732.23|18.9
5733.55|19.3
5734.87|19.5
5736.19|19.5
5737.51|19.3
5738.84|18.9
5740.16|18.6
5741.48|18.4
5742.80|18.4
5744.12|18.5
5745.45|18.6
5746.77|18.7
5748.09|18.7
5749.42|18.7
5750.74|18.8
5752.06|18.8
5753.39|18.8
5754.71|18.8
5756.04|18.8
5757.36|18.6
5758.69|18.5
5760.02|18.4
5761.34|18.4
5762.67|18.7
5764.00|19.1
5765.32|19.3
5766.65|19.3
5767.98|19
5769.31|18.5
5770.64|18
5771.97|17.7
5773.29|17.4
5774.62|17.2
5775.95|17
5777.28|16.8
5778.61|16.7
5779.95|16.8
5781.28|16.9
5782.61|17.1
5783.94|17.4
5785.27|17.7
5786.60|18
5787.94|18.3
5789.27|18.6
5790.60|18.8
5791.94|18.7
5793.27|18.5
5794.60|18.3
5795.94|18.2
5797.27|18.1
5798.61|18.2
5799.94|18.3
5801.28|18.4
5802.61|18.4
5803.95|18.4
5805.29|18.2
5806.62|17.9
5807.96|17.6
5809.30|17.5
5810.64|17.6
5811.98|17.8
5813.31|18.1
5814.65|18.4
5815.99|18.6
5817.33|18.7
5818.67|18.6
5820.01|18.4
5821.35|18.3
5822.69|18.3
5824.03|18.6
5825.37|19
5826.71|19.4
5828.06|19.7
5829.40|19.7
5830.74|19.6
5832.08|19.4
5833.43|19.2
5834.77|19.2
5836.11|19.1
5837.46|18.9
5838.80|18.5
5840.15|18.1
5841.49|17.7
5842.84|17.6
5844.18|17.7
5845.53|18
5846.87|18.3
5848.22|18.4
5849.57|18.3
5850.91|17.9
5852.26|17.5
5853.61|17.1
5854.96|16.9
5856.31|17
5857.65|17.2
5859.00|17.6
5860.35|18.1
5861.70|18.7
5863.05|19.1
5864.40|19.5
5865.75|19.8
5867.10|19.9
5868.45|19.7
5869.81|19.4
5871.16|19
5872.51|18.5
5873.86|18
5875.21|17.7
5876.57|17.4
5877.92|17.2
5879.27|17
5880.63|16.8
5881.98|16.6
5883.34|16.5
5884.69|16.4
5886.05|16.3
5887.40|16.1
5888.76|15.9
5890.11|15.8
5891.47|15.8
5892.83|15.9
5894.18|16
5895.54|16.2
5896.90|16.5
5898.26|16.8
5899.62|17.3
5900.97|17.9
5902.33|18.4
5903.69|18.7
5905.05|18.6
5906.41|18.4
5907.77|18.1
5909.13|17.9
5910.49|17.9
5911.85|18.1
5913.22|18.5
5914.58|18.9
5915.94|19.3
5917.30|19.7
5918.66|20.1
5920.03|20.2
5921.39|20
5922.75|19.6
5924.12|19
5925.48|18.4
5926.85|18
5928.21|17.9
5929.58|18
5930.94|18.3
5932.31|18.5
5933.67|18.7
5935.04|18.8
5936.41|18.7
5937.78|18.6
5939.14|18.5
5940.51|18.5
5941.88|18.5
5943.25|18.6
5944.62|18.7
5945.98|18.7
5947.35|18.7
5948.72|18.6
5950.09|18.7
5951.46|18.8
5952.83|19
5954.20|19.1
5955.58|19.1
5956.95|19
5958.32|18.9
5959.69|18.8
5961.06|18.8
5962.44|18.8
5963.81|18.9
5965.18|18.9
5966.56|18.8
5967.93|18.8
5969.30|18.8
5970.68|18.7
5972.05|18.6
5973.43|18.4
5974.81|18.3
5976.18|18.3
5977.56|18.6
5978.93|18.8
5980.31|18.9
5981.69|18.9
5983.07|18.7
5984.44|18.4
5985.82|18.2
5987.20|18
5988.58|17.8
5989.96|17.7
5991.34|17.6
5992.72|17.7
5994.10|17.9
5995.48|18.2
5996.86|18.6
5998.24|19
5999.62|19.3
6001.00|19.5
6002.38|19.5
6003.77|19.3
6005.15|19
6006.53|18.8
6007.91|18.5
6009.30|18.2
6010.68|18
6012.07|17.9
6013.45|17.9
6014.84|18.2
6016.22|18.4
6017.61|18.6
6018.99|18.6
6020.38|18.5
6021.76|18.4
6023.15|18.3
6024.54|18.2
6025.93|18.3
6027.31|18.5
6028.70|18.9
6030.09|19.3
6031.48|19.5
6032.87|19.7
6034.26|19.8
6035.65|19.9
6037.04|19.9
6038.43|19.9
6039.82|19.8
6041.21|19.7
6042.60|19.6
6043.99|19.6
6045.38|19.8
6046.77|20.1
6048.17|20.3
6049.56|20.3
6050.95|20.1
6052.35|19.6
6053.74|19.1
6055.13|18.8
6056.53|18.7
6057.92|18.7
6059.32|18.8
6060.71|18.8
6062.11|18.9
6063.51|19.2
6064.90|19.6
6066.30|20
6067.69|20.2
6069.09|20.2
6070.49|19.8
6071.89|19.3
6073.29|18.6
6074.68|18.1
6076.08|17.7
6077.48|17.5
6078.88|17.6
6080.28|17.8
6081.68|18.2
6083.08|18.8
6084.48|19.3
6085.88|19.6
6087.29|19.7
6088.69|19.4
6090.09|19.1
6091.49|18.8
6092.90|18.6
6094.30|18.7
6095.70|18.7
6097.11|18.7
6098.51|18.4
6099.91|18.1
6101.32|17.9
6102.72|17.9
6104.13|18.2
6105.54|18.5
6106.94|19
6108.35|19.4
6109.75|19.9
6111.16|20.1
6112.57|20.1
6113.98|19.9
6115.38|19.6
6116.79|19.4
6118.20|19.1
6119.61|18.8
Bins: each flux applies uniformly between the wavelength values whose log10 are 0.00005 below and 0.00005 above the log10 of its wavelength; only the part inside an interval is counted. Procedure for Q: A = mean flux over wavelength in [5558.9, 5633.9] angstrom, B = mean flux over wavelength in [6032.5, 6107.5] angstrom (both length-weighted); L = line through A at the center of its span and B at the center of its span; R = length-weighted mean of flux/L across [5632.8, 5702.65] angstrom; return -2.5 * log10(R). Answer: 0.048 mag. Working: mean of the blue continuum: 18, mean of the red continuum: 19.1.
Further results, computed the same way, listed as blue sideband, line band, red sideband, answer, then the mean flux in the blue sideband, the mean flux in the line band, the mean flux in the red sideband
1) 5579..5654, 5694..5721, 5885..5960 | 0.03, 18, 17.5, 18.2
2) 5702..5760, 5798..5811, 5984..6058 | 0.03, 18.5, 18.1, 18.9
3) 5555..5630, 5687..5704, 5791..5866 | 0.07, 18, 17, 18.4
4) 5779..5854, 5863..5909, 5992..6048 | 0.06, 18.3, 17.5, 18.9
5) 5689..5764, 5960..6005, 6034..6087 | 0.02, 18.2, 18.6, 19.3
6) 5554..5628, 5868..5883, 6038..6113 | 0.05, 18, 17.9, 19.1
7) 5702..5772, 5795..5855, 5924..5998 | 0.01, 18.5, 18.4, 18.5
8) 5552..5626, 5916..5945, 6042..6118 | 0.00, 18.1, 18.8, 19.1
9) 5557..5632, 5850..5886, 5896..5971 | 0.03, 18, 17.9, 18.6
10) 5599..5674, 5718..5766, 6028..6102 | -0.04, 17.8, 18.8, 19.2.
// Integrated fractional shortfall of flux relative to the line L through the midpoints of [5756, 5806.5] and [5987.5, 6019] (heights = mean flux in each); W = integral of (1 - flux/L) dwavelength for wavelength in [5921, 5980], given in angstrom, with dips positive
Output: -1.1 angstrom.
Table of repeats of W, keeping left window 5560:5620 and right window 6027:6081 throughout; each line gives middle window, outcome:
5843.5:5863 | 1.0 angstrom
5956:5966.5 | 0.1 angstrom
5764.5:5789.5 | 1.1 angstrom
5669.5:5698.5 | 2.0 angstrom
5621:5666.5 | 2.1 angstrom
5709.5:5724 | 0.3 angstrom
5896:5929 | 0.8 angstrom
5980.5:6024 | 1.6 angstrom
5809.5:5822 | 0.3 angstrom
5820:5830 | -0.1 angstrom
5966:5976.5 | 0.3 angstrom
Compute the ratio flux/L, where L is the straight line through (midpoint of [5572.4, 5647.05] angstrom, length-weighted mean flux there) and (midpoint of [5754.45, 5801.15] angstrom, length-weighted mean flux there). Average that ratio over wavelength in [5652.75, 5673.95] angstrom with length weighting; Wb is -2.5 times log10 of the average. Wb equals 0.02 mag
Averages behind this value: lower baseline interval 18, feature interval 17.7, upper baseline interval 18.1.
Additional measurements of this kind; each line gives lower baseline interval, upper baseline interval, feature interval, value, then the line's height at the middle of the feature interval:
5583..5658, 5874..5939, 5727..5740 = -0.07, 17.9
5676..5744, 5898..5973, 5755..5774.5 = -0.03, 18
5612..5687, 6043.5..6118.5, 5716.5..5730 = -0.06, 17.8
